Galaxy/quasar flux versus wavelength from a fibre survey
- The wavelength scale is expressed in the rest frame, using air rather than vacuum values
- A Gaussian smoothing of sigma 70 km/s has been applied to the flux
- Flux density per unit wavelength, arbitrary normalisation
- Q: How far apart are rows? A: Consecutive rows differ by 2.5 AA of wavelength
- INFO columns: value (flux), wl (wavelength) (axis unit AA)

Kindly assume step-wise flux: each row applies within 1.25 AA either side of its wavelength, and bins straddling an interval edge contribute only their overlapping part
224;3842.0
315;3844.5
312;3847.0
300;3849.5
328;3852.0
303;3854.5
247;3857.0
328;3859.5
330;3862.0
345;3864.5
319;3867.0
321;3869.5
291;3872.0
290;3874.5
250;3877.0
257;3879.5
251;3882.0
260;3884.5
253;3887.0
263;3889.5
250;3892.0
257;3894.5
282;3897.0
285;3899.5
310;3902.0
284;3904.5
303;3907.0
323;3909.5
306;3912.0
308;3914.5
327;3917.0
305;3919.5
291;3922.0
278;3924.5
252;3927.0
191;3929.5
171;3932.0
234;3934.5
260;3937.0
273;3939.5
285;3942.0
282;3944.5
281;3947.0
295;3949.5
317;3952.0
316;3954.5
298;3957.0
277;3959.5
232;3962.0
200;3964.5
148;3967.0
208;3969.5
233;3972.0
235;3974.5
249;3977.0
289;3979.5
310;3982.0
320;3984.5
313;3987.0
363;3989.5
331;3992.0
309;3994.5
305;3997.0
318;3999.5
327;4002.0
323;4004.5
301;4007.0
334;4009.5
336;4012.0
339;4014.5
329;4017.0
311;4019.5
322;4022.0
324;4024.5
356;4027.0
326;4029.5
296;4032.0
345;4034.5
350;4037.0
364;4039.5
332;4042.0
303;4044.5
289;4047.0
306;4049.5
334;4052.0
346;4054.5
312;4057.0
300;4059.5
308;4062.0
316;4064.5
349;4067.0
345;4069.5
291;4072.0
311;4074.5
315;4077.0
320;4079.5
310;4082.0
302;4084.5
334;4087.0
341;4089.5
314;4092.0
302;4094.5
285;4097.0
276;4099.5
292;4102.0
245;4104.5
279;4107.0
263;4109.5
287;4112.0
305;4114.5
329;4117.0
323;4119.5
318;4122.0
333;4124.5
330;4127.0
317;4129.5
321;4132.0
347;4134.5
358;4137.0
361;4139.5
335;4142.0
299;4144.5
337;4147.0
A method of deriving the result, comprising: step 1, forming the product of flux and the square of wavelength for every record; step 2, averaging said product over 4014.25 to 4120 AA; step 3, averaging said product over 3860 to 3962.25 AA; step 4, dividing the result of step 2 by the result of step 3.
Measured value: 1.21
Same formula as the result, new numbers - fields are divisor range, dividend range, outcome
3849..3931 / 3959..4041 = 1.11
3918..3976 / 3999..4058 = 1.33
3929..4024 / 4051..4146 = 1.17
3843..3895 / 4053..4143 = 1.22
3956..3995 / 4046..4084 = 1.23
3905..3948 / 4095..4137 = 1.22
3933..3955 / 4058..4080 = 1.20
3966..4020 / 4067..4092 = 1.12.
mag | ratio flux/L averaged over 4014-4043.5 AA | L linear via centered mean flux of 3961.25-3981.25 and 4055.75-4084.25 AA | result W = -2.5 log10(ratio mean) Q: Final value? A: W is -0.193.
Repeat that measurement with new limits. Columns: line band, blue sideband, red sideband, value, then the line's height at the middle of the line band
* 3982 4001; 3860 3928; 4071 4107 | -0.09 mag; 296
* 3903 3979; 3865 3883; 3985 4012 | 0.15 mag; 306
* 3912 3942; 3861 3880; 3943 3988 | 0.06 mag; 281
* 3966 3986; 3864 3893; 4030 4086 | 0.20 mag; 301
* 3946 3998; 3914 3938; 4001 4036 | 0.06 mag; 293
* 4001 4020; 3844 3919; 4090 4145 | -0.08 mag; 303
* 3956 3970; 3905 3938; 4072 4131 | 0.23 mag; 281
